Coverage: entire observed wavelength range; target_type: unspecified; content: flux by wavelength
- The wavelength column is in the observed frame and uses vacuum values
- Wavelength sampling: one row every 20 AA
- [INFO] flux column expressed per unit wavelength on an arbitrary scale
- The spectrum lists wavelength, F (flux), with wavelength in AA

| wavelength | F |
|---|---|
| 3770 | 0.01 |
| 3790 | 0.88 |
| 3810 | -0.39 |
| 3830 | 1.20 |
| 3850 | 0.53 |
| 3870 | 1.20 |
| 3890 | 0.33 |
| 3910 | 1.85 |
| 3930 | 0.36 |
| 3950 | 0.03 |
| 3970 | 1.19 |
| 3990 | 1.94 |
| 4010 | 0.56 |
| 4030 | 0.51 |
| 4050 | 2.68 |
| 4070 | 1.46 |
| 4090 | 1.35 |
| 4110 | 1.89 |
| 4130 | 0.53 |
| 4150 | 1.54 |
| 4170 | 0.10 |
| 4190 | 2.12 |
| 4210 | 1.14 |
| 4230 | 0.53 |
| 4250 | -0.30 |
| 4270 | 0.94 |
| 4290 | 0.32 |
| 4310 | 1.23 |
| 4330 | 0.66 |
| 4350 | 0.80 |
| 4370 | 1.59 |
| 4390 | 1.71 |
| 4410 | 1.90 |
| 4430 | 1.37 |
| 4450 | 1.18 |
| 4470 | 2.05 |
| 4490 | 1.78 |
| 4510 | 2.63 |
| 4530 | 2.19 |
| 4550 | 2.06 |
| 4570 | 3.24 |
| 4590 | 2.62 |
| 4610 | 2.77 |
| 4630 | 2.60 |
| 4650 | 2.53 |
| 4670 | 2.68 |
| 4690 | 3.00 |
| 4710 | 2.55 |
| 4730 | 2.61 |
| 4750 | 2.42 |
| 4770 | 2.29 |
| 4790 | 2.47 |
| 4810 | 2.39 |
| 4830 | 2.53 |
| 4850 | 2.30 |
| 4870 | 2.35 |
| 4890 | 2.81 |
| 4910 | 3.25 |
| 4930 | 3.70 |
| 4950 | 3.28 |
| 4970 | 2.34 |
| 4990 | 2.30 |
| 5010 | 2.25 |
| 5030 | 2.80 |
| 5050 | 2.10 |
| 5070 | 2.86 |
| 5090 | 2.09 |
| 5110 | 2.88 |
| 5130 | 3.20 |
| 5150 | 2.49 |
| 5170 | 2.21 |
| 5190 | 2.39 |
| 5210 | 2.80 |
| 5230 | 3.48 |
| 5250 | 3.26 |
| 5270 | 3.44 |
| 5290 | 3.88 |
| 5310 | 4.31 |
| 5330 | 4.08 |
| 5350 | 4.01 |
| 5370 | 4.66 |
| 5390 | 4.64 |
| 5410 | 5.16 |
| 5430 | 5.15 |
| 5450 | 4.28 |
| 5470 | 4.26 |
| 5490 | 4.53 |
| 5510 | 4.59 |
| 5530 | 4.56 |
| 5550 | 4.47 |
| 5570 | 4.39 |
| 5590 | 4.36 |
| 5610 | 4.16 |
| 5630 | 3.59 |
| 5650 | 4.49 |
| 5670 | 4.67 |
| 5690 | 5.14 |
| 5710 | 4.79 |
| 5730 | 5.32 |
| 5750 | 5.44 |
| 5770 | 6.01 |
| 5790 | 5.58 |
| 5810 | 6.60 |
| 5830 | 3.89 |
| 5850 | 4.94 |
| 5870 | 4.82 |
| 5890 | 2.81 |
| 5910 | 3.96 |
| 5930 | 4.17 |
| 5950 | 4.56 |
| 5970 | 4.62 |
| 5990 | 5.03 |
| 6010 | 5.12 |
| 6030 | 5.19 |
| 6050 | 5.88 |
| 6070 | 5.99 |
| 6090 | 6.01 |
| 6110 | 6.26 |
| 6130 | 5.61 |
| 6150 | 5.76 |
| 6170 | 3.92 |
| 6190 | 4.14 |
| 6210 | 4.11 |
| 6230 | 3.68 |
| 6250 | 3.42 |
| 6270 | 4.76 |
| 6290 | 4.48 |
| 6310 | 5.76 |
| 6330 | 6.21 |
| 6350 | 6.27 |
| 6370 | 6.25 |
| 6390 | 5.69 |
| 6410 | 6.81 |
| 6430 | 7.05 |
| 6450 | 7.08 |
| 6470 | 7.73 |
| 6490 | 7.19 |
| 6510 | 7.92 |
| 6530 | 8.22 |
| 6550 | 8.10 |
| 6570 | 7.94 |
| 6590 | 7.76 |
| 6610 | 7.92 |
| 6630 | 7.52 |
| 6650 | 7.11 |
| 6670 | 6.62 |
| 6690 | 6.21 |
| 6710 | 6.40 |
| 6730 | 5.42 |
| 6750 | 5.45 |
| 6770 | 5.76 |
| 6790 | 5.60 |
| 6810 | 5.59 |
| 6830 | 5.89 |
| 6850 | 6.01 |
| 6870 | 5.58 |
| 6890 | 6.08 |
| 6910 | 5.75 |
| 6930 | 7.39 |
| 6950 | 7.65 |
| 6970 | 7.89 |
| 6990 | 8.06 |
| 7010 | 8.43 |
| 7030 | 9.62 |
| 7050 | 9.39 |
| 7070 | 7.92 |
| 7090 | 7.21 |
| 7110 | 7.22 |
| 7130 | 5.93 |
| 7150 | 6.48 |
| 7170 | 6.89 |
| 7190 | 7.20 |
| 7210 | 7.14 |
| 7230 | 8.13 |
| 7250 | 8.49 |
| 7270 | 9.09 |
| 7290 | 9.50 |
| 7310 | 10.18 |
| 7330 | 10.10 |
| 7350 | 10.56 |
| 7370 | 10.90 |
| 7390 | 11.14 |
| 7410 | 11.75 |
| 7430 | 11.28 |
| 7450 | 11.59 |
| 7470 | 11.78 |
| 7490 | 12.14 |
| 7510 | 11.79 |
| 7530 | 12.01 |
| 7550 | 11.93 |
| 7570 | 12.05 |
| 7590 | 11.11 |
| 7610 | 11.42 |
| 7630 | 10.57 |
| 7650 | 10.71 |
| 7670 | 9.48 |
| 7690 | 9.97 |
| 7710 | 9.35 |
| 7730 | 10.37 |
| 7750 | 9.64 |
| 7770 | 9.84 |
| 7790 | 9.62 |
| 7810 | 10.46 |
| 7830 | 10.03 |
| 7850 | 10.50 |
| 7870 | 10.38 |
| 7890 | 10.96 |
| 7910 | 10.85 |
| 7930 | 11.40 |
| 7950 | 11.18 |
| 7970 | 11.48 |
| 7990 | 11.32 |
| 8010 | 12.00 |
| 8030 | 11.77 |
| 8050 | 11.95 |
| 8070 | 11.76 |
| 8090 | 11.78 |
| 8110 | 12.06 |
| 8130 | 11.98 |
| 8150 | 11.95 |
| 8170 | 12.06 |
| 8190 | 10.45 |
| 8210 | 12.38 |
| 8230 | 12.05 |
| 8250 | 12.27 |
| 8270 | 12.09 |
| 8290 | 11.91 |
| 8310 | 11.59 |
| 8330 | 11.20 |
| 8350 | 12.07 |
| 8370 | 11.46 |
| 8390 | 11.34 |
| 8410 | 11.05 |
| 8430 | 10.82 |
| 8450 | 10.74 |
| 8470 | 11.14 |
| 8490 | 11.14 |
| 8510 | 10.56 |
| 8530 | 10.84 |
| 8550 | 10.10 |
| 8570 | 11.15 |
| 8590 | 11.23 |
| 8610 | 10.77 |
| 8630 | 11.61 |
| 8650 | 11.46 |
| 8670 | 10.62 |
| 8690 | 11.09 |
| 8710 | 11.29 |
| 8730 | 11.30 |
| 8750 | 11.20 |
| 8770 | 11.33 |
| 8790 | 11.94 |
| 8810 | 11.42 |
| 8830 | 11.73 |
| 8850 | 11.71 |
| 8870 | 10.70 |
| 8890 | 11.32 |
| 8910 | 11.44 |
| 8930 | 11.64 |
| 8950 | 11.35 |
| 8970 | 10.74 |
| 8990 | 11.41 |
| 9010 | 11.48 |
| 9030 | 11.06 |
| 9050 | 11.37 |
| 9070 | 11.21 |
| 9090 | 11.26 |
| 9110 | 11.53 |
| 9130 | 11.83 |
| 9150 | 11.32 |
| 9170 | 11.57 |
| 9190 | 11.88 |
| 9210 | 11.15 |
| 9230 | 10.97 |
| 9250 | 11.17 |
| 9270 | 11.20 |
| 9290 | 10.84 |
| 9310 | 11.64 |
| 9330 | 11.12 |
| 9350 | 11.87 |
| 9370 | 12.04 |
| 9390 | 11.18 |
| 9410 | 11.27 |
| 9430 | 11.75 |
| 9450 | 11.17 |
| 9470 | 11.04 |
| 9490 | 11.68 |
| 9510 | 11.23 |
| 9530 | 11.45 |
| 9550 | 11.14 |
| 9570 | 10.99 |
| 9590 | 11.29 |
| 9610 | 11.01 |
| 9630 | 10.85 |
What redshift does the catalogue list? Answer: 0.000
